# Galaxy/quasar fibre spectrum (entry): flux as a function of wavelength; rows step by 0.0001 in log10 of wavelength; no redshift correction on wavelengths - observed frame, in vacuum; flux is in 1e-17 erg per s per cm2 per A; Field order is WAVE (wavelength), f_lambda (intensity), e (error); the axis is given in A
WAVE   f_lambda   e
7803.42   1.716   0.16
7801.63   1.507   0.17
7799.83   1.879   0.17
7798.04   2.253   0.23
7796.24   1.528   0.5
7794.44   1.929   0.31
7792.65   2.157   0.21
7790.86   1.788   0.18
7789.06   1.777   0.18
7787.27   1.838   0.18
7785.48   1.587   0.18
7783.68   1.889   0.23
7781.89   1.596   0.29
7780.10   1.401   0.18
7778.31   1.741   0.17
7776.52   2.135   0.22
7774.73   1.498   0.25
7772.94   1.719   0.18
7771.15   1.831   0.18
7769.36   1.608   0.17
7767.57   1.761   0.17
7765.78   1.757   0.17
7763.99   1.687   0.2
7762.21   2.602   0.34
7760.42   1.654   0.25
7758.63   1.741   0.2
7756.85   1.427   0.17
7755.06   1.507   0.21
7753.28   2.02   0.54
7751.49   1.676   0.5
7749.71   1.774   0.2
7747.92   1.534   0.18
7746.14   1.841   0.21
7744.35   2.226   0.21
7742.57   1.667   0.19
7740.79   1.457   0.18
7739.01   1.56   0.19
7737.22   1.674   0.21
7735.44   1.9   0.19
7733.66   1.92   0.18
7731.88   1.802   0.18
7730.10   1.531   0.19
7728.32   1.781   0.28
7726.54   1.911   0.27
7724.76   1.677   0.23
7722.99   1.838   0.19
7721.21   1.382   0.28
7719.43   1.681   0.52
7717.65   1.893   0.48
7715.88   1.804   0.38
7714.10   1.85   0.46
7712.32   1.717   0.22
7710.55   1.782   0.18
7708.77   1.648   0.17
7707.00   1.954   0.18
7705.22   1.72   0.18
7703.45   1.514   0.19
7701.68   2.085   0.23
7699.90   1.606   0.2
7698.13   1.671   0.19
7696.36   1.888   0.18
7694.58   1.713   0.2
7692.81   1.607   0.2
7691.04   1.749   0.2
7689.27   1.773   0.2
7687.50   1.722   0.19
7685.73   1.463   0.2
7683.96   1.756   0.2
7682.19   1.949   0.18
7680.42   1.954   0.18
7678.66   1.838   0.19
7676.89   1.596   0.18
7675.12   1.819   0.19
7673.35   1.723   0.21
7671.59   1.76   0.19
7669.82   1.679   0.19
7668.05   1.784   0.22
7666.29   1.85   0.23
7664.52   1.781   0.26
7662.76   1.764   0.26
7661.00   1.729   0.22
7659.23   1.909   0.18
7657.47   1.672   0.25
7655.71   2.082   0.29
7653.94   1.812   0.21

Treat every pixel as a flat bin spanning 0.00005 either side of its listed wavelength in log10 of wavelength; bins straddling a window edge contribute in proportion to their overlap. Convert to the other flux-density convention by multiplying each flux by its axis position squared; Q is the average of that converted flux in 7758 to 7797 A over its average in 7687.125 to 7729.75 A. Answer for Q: 1.0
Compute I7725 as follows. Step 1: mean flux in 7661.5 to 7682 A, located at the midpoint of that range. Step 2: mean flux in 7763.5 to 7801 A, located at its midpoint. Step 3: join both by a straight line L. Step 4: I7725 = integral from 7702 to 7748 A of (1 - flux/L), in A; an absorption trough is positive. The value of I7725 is 0.8 A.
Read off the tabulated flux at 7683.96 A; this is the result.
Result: 1.756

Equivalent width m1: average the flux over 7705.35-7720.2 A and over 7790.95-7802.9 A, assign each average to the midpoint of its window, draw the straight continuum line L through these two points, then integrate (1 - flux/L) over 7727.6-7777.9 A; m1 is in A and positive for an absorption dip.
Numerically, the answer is 1.8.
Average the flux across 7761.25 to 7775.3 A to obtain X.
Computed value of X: 1.81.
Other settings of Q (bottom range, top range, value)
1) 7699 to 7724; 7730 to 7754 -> 1.02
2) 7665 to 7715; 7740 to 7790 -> 1.02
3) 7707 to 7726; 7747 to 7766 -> 1.02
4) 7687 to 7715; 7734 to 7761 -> 0.99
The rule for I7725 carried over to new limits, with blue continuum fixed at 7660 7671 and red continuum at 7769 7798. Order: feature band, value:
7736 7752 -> 0.5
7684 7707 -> 0.6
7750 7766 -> -0.2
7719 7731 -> 0.5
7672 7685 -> -0.2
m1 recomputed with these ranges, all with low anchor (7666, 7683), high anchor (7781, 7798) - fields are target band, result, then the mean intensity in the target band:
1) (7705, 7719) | 0.0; 1.8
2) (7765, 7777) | 0.4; 1.74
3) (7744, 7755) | 0.0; 1.8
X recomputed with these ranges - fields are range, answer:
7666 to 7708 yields 1.76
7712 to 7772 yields 1.76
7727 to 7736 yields 1.79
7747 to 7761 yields 1.67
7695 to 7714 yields 1.76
